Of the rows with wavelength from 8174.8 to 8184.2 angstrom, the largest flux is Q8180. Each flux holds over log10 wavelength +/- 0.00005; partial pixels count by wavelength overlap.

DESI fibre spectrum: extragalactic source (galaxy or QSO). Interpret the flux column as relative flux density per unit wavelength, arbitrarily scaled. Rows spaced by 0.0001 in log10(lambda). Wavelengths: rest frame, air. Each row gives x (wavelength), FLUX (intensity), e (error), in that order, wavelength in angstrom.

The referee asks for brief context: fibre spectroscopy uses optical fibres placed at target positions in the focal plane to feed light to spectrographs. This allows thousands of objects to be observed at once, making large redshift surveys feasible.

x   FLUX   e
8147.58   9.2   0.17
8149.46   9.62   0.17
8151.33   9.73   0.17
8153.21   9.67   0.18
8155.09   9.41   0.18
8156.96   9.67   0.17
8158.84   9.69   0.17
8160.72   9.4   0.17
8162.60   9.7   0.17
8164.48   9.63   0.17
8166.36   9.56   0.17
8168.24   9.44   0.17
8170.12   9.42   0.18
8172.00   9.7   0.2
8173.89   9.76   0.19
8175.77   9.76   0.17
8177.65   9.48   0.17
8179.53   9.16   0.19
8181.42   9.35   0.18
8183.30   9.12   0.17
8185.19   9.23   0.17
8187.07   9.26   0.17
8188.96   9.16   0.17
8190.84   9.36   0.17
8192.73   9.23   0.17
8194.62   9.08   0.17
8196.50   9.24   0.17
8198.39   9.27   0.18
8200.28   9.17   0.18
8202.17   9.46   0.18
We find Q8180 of 9.76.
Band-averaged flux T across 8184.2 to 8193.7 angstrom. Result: 9.24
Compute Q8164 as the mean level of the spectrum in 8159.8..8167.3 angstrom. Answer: 9.57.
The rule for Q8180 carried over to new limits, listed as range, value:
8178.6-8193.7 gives 9.36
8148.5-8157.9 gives 9.73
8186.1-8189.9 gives 9.26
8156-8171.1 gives 9.7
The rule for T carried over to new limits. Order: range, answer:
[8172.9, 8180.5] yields 9.53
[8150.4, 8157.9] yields 9.62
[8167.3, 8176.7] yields 9.61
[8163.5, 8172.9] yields 9.55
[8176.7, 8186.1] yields 9.27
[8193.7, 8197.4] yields 9.18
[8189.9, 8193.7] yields 9.28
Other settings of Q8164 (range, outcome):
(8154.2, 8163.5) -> 9.58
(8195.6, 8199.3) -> 9.25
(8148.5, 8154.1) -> 9.67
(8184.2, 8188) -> 9.24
